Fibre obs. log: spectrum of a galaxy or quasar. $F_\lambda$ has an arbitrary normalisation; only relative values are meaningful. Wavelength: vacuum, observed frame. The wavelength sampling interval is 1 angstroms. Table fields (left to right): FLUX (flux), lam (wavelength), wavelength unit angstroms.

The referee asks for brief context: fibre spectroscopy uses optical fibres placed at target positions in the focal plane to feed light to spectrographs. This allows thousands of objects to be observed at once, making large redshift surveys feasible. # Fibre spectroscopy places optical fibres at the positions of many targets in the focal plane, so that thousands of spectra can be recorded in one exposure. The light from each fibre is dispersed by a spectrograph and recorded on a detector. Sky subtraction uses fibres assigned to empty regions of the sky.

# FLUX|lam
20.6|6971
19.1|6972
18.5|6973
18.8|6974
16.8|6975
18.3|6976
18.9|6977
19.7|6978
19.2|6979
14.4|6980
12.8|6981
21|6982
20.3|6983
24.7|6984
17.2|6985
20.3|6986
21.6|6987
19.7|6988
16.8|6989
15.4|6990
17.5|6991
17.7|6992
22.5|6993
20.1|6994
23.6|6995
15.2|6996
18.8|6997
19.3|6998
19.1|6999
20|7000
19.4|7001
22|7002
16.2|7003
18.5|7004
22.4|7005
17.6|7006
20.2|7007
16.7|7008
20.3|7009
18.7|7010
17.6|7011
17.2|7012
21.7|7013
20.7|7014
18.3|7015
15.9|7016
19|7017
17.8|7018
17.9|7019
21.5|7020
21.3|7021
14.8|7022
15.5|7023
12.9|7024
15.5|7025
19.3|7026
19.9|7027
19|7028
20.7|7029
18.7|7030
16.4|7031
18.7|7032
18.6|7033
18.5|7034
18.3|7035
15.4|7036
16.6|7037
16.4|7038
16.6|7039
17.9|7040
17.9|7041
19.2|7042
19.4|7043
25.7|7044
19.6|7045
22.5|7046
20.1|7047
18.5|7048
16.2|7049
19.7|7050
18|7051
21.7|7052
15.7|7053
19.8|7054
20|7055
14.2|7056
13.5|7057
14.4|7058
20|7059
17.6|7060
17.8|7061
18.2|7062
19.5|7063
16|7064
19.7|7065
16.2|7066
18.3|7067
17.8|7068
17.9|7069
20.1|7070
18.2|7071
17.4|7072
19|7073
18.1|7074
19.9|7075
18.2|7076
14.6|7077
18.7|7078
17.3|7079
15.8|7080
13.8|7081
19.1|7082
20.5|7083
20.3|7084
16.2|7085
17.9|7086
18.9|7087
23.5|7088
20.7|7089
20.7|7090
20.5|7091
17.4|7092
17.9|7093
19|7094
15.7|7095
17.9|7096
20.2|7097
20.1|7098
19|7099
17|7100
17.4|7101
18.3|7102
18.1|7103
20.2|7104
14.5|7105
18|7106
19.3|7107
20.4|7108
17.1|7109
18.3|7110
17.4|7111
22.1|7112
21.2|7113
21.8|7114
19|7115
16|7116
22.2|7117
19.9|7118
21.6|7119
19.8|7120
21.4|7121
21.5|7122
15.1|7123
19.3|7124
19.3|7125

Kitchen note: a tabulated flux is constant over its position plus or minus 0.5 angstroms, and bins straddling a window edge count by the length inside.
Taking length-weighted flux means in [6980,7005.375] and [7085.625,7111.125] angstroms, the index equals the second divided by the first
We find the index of 0.97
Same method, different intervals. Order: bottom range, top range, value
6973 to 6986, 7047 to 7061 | 0.95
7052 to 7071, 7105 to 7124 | 1.10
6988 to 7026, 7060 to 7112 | 0.99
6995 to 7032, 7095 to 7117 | 1.01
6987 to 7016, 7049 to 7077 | 0.94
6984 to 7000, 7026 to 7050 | 0.98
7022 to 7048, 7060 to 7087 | 0.98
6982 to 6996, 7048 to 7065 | 0.90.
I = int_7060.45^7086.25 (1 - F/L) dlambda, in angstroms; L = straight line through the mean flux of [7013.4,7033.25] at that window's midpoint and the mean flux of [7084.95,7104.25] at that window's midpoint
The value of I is 1.0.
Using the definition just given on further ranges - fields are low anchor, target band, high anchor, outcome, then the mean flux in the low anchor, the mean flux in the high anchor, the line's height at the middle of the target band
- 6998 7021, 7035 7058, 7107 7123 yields 1.2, 19.1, 19.8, 19.3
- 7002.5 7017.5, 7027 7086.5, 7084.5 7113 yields 1.8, 18.7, 18.7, 18.7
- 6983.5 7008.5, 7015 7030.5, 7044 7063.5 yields 0.8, 19.3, 18.5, 18.9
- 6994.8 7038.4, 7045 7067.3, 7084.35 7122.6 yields 0.8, 18.4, 19.2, 18.8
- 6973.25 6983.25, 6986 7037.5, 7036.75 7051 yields -0.2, 18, 19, 18.5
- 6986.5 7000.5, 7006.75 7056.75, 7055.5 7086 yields -0.2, 19.1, 17.6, 18.4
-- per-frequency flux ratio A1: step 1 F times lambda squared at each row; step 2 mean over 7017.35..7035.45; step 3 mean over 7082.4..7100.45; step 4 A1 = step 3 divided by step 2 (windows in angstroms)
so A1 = 1.1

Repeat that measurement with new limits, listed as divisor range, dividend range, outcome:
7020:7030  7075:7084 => 1.00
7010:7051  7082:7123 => 1.06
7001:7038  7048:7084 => 0.99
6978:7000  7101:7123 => 1.05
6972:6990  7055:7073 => 0.96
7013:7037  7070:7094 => 1.04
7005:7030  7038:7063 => 1.01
